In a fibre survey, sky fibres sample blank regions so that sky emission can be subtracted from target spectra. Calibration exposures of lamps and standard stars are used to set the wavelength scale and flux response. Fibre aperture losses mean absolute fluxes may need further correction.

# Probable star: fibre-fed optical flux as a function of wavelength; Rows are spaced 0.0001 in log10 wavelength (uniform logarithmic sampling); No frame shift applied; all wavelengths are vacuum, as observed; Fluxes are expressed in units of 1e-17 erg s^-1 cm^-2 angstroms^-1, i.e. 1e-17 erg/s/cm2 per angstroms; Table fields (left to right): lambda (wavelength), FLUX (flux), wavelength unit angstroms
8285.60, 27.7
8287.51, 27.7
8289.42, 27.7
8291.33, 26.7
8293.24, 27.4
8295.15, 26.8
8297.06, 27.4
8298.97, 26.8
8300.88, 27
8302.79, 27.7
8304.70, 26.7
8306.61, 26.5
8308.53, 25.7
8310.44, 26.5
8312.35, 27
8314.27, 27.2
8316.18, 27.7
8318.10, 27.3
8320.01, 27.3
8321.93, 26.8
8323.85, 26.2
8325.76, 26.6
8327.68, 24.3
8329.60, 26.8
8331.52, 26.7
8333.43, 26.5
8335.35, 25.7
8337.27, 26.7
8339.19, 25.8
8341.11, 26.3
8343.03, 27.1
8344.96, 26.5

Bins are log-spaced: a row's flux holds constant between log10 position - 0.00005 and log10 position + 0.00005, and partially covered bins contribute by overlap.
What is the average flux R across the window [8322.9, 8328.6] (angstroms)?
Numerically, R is 25.7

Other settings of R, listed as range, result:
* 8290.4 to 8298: 27.1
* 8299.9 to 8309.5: 26.7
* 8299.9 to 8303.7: 27.4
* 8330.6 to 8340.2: 26.3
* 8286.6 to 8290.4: 27.7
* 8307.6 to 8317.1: 26.8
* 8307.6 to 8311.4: 26.2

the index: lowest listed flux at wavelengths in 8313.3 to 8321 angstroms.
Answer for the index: 27.2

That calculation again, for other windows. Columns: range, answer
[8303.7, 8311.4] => 25.7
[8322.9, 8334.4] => 24.3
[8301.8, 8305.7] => 26.7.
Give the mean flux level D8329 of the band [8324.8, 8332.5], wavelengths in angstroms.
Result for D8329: 26.1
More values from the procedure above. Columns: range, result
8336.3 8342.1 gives 26.3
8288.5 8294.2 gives 27.3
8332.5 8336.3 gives 26.1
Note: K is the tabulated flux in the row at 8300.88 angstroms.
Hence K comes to 27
